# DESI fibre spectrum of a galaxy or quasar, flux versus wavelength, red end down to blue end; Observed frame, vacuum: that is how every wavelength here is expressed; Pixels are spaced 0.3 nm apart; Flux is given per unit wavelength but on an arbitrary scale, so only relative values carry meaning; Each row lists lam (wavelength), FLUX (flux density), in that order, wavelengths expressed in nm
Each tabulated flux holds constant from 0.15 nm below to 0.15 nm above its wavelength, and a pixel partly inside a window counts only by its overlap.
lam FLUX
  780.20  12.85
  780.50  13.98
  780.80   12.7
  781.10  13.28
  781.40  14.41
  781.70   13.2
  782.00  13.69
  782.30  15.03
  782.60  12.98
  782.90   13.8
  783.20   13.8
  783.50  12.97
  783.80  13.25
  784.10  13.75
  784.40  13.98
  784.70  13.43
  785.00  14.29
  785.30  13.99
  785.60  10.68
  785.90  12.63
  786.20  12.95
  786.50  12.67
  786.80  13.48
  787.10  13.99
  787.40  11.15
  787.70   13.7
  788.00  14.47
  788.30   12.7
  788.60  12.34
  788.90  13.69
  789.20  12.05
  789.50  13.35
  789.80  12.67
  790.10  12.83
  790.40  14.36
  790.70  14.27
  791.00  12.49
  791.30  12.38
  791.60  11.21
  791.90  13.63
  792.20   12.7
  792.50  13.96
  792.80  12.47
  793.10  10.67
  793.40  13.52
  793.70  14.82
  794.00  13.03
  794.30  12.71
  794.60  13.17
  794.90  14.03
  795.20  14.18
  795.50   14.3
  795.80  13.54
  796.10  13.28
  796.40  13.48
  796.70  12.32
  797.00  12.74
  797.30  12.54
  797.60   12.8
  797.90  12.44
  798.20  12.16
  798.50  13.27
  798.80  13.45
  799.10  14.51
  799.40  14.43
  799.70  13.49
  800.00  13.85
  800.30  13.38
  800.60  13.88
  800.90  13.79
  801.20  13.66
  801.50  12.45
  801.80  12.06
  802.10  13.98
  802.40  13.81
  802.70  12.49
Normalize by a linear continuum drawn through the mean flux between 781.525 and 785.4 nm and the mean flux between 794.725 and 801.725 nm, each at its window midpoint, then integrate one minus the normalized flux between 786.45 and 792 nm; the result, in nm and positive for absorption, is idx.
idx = 0.23 nm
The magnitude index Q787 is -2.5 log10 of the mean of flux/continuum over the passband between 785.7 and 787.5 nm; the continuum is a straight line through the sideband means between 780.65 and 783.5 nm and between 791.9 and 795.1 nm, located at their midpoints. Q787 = 0.05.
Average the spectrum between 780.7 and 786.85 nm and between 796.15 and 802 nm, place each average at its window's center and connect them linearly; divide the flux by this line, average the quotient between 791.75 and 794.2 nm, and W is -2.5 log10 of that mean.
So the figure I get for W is 0.015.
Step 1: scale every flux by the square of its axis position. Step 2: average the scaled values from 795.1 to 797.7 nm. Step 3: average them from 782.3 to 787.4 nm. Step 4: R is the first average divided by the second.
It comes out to 1.0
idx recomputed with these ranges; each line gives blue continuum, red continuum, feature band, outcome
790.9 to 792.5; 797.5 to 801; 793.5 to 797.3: -0.12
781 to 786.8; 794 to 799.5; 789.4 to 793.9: 0.11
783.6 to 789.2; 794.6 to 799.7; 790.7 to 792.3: 0.07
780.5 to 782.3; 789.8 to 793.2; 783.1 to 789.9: 0.05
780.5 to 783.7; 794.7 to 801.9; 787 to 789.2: 0.07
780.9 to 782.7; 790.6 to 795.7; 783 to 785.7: 0.04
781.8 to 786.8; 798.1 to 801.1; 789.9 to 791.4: 0.02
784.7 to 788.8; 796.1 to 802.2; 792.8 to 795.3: -0.01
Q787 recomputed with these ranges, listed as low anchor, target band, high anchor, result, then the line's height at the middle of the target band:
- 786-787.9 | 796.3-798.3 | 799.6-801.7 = 0.06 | 13.4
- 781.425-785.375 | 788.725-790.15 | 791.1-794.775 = 0.02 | 13.2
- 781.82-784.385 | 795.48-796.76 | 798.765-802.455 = 0.02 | 13.6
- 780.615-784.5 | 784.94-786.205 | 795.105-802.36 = 0.06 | 13.6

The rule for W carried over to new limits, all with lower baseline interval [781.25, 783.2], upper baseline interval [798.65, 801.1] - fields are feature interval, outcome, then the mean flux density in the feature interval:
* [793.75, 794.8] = 0.052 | 13.2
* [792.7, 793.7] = 0.103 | 12.6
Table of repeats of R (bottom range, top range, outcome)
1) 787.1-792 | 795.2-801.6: 1.05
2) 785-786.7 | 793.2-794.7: 1.07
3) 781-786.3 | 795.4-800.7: 1.03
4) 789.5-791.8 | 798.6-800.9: 1.09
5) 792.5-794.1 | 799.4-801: 1.08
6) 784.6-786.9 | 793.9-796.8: 1.06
